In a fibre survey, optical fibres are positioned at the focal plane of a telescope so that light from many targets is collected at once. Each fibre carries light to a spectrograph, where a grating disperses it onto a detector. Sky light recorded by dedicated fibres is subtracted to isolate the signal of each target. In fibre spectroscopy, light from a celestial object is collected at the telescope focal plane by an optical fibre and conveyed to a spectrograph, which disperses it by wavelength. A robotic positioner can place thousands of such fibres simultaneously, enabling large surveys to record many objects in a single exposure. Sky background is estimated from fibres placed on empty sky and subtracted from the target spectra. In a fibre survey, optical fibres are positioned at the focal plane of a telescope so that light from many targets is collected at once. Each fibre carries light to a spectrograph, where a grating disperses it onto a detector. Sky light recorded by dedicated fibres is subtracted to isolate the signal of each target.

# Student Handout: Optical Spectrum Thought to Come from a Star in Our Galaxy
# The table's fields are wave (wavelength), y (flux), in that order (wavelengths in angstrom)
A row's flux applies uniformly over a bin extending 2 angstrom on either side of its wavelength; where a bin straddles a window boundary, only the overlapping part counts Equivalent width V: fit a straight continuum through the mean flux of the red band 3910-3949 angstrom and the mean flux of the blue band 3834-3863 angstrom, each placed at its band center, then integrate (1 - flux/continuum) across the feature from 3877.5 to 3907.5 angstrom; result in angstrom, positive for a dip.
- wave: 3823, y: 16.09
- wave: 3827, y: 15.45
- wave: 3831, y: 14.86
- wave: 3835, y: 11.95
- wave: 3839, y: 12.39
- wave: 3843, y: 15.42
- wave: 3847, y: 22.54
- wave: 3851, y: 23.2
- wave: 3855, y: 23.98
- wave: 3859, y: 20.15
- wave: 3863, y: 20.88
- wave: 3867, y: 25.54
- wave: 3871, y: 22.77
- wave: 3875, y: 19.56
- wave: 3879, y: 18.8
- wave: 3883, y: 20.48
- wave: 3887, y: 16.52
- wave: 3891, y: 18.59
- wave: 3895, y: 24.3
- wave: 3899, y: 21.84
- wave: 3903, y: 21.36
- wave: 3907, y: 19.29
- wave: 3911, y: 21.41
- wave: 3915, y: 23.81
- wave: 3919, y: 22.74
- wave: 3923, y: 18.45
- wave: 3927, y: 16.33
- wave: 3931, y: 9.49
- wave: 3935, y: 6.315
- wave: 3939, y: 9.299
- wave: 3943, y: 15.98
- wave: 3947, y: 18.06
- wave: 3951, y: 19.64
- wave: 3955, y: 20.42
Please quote -4.98 angstrom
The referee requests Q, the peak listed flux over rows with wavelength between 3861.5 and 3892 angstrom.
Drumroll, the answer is 25.54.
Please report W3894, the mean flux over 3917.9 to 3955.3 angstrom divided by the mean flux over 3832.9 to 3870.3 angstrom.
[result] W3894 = 0.78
